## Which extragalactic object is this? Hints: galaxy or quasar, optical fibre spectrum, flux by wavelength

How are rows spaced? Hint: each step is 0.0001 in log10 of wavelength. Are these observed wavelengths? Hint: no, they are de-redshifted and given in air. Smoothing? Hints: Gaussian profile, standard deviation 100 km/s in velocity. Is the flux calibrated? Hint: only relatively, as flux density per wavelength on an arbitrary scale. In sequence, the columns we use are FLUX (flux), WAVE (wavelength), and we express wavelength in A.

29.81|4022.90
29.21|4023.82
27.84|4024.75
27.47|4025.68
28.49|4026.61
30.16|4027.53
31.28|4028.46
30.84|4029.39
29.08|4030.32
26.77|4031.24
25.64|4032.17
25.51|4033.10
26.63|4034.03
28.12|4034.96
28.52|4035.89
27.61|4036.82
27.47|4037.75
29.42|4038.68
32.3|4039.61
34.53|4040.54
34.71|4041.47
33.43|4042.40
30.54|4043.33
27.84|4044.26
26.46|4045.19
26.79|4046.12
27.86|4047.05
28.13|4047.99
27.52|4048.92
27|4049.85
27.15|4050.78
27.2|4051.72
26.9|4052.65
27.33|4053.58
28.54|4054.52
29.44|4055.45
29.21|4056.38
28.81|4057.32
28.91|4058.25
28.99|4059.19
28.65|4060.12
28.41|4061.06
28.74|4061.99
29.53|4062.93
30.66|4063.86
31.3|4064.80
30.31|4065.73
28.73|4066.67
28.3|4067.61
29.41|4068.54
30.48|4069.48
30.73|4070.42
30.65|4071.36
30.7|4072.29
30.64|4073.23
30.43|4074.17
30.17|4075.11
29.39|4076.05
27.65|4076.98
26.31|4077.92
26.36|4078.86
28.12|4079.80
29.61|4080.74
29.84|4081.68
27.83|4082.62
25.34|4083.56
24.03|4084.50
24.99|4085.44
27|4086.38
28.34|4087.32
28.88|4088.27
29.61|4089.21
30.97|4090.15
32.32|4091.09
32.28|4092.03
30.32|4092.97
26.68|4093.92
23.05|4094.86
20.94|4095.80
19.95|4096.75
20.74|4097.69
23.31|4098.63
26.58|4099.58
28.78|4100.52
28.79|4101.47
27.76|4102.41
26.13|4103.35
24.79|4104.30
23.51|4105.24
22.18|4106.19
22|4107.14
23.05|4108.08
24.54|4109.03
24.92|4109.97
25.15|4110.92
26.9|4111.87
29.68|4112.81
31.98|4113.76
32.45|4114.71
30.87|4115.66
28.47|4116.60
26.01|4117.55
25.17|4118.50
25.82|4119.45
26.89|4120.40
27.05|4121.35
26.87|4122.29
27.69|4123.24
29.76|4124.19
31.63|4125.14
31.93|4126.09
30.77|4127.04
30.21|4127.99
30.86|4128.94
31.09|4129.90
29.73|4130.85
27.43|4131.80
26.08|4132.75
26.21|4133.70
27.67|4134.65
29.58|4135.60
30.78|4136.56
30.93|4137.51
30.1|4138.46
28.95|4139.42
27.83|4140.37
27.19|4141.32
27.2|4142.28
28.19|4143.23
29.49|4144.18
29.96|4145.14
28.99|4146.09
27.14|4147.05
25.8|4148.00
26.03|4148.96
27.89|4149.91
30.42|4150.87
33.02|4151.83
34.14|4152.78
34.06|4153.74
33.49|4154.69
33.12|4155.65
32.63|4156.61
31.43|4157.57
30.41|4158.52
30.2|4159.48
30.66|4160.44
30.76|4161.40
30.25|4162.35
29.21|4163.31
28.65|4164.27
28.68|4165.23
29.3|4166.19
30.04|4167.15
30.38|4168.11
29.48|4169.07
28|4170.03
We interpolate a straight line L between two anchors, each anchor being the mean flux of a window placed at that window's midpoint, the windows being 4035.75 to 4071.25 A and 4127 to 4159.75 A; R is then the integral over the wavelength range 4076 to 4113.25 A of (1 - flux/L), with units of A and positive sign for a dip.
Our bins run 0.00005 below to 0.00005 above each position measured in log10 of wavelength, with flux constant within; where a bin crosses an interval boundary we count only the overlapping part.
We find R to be 3.76 A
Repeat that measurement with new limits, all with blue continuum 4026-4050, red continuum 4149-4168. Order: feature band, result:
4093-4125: 4.2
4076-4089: 1.0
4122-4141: 0.7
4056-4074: -0.2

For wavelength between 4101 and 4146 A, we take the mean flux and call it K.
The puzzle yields 27.9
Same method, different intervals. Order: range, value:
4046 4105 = 28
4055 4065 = 29.3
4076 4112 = 26.3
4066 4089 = 28.5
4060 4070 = 29.5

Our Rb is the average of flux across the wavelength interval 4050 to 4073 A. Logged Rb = 29.1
